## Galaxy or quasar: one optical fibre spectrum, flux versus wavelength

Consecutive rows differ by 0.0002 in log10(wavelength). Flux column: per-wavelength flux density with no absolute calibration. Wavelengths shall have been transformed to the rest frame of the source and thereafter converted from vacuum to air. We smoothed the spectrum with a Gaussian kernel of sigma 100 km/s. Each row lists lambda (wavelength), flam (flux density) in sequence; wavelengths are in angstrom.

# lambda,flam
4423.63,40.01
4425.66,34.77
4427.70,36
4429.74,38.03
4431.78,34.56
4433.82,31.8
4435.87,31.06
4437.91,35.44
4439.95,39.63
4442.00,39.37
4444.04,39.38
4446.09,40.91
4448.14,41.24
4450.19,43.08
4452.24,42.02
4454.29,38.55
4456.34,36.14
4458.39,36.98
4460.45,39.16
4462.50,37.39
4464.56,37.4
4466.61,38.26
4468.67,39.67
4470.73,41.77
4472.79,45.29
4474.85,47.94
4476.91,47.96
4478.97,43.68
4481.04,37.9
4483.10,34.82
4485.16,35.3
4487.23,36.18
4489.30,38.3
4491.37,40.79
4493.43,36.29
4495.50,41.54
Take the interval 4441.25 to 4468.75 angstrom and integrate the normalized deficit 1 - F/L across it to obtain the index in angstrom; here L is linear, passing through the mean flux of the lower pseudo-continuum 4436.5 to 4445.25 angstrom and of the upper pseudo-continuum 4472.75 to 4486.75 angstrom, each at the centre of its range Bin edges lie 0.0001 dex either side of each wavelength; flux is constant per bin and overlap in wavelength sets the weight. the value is 0.1 angstrom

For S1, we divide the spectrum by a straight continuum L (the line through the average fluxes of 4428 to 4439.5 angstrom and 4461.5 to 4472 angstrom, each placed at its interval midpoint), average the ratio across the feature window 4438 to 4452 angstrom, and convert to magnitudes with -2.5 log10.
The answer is -0.12 mag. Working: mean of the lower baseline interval 34.6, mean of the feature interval 40.3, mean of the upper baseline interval 39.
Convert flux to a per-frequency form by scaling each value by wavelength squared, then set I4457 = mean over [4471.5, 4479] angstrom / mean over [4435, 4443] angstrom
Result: 1.29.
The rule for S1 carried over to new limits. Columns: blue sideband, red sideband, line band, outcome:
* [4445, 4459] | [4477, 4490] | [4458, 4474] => -0.01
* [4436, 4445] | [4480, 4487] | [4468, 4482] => -0.20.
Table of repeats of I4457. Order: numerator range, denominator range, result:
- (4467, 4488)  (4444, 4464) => 1.05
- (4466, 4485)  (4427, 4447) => 1.16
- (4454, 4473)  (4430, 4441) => 1.13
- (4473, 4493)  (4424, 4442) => 1.16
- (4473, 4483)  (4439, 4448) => 1.11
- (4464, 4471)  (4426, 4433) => 1.11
